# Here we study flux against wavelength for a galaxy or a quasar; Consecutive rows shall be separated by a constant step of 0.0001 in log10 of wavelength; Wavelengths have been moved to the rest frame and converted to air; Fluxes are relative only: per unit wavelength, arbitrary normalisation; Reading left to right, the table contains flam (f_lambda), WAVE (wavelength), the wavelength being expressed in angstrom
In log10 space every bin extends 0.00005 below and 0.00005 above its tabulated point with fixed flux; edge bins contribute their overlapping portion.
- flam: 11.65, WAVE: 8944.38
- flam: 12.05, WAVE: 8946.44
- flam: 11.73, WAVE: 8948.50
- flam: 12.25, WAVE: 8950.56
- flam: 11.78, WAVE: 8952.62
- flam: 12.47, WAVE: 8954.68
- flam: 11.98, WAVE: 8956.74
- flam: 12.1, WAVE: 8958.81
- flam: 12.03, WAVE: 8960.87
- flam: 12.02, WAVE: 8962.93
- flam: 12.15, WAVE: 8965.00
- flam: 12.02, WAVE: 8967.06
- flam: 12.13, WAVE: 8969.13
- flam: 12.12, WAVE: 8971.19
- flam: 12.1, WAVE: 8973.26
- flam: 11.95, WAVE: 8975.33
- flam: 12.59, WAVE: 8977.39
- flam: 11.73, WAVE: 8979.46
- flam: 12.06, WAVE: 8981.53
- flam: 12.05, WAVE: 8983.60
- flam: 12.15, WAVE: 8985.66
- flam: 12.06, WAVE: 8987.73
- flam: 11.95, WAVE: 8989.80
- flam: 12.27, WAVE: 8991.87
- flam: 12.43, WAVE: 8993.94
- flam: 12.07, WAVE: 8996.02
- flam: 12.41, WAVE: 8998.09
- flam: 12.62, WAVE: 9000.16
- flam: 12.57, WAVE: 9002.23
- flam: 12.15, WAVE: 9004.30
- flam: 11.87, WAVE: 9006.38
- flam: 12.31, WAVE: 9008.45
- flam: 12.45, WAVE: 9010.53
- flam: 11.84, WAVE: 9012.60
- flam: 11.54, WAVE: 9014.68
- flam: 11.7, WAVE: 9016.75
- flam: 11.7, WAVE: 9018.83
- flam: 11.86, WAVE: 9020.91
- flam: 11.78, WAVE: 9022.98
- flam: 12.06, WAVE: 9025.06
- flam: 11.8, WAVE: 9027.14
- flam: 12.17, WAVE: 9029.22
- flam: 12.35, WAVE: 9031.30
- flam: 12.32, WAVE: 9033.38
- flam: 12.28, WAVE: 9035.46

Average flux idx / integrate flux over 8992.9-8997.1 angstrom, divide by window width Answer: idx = 12.2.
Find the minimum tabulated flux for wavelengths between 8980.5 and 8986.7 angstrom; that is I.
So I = 12.05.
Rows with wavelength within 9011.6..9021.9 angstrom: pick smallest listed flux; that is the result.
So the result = 11.54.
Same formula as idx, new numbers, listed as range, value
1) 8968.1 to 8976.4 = 12.1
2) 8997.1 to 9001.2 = 12.5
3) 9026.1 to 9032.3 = 12.1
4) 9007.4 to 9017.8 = 12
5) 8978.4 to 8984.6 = 11.9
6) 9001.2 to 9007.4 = 12.2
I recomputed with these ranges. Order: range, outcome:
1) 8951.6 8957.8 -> 11.78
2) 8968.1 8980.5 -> 11.73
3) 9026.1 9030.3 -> 11.8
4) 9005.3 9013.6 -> 11.84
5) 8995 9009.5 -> 11.87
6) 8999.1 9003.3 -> 12.57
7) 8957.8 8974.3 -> 12.02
